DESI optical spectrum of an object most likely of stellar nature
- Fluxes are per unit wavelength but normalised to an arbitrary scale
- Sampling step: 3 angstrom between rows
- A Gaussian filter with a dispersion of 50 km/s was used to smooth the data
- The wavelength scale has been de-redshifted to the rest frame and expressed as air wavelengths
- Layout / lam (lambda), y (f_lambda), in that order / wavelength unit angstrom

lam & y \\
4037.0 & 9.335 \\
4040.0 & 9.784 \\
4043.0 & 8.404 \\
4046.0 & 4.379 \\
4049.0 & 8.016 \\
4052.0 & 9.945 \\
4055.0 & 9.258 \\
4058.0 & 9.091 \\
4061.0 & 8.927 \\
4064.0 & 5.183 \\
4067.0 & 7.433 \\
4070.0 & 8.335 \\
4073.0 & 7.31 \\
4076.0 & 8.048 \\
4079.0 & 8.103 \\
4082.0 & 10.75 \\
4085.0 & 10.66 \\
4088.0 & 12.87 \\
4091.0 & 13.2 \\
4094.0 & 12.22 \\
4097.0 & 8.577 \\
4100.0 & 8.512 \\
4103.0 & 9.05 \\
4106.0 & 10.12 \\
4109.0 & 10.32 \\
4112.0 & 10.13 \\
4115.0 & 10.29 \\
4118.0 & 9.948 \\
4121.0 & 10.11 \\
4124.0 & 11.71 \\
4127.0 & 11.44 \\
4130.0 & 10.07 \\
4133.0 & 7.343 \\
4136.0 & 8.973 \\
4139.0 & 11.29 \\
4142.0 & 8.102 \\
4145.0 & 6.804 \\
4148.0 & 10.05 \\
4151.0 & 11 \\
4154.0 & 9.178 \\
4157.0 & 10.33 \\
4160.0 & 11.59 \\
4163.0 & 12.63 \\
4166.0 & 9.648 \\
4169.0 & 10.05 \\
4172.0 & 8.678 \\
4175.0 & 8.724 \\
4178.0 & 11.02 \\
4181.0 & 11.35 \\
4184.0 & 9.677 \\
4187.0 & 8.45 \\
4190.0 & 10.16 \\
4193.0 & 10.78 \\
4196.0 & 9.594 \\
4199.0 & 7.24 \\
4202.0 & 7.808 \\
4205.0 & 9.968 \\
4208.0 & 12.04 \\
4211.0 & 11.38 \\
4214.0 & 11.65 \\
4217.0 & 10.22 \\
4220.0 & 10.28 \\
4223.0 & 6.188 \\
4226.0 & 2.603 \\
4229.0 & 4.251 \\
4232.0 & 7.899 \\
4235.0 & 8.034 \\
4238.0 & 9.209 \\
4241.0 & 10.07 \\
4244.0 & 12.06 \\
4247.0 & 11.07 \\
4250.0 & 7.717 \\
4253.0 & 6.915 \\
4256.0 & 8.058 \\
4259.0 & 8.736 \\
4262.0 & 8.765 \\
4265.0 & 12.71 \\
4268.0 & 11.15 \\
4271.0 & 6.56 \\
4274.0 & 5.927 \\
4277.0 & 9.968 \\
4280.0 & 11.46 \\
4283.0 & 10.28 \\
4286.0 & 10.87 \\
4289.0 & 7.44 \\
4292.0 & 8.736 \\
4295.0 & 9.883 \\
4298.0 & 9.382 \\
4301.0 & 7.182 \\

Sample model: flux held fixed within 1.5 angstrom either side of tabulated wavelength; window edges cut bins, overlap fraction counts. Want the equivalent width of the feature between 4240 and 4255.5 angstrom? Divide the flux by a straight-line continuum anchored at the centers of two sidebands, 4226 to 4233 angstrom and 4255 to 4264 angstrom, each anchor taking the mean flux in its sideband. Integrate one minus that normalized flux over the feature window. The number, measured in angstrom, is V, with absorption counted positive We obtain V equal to -4.69 angstrom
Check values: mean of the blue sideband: 5.2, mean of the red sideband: 8.78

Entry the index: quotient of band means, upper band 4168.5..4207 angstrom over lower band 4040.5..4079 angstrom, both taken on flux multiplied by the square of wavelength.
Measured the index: 1.3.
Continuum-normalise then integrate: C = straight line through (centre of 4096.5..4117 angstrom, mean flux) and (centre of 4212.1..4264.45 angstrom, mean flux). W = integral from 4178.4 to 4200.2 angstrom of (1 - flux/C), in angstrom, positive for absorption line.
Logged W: -1.8 angstrom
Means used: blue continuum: 9.63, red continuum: 8.55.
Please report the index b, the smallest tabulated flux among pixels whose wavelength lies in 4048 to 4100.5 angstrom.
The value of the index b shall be 5.183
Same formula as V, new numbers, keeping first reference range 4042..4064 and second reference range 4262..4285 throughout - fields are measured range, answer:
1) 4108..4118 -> -2.0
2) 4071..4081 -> 0.3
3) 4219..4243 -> 5.2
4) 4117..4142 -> -3.9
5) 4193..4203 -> 0.6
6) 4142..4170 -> -3.8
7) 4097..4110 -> -1.4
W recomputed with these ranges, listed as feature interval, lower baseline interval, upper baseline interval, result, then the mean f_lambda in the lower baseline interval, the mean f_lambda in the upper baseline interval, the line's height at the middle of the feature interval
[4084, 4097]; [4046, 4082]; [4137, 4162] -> -4.88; 8.1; 9.83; 8.64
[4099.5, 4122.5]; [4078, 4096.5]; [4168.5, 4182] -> 2.13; 11.2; 9.91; 10.9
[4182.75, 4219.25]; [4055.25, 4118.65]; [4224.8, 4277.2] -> -4.95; 9.47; 8.42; 8.74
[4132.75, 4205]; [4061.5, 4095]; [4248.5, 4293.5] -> -3.32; 9.41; 9.02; 9.23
